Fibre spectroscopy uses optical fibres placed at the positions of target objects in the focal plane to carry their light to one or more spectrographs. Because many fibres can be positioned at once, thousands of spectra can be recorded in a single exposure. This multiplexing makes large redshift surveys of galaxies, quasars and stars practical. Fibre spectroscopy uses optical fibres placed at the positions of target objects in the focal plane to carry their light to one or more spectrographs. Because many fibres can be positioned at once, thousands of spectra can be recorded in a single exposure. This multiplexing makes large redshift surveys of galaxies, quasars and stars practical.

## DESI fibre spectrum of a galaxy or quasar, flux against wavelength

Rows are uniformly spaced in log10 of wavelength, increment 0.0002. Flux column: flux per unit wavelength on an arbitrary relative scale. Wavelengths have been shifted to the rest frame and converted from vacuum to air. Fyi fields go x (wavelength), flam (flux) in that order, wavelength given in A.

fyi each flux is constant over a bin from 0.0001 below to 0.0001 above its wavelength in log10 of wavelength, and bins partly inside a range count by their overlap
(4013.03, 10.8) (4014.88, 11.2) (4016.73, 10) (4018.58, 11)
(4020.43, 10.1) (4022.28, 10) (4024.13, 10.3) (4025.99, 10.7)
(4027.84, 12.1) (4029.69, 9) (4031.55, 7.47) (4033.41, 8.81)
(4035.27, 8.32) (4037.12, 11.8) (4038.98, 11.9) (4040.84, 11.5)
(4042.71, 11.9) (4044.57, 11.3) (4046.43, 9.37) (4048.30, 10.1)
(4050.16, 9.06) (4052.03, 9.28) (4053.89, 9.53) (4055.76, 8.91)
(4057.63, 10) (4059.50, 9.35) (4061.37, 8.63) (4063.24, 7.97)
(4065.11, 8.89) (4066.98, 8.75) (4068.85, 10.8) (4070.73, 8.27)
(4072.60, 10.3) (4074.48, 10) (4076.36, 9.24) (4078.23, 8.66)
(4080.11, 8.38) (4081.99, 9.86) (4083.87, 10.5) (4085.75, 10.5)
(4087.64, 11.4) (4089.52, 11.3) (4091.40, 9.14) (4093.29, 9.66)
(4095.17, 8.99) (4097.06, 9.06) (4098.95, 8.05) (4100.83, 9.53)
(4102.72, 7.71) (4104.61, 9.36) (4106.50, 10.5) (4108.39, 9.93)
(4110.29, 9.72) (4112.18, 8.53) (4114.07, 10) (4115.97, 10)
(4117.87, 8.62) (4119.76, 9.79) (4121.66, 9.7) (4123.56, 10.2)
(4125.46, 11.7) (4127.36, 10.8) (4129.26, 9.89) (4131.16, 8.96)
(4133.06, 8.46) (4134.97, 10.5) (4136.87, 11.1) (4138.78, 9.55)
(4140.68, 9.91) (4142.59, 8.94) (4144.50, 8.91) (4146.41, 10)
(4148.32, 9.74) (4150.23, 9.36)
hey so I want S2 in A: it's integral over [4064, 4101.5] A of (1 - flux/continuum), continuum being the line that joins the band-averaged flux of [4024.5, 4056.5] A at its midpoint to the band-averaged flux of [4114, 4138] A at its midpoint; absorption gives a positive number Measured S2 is 1.74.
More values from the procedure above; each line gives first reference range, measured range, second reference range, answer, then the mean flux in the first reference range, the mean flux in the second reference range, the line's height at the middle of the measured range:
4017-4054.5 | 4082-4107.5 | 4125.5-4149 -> 0.74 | 10.2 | 9.81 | 9.96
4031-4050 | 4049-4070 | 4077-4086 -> 1.50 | 10.3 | 9.51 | 9.91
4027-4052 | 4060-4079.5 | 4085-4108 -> 1.42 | 10.2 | 9.6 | 9.86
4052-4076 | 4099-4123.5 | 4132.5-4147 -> 0.29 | 9.28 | 9.69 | 9.54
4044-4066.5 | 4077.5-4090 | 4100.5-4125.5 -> -0.80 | 9.32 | 9.59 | 9.46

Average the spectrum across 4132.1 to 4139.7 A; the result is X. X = 9.9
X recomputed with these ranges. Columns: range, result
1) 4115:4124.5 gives 9.66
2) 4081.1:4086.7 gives 10.3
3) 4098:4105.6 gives 8.68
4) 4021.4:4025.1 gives 10.1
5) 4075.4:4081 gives 8.77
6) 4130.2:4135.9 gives 9.3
